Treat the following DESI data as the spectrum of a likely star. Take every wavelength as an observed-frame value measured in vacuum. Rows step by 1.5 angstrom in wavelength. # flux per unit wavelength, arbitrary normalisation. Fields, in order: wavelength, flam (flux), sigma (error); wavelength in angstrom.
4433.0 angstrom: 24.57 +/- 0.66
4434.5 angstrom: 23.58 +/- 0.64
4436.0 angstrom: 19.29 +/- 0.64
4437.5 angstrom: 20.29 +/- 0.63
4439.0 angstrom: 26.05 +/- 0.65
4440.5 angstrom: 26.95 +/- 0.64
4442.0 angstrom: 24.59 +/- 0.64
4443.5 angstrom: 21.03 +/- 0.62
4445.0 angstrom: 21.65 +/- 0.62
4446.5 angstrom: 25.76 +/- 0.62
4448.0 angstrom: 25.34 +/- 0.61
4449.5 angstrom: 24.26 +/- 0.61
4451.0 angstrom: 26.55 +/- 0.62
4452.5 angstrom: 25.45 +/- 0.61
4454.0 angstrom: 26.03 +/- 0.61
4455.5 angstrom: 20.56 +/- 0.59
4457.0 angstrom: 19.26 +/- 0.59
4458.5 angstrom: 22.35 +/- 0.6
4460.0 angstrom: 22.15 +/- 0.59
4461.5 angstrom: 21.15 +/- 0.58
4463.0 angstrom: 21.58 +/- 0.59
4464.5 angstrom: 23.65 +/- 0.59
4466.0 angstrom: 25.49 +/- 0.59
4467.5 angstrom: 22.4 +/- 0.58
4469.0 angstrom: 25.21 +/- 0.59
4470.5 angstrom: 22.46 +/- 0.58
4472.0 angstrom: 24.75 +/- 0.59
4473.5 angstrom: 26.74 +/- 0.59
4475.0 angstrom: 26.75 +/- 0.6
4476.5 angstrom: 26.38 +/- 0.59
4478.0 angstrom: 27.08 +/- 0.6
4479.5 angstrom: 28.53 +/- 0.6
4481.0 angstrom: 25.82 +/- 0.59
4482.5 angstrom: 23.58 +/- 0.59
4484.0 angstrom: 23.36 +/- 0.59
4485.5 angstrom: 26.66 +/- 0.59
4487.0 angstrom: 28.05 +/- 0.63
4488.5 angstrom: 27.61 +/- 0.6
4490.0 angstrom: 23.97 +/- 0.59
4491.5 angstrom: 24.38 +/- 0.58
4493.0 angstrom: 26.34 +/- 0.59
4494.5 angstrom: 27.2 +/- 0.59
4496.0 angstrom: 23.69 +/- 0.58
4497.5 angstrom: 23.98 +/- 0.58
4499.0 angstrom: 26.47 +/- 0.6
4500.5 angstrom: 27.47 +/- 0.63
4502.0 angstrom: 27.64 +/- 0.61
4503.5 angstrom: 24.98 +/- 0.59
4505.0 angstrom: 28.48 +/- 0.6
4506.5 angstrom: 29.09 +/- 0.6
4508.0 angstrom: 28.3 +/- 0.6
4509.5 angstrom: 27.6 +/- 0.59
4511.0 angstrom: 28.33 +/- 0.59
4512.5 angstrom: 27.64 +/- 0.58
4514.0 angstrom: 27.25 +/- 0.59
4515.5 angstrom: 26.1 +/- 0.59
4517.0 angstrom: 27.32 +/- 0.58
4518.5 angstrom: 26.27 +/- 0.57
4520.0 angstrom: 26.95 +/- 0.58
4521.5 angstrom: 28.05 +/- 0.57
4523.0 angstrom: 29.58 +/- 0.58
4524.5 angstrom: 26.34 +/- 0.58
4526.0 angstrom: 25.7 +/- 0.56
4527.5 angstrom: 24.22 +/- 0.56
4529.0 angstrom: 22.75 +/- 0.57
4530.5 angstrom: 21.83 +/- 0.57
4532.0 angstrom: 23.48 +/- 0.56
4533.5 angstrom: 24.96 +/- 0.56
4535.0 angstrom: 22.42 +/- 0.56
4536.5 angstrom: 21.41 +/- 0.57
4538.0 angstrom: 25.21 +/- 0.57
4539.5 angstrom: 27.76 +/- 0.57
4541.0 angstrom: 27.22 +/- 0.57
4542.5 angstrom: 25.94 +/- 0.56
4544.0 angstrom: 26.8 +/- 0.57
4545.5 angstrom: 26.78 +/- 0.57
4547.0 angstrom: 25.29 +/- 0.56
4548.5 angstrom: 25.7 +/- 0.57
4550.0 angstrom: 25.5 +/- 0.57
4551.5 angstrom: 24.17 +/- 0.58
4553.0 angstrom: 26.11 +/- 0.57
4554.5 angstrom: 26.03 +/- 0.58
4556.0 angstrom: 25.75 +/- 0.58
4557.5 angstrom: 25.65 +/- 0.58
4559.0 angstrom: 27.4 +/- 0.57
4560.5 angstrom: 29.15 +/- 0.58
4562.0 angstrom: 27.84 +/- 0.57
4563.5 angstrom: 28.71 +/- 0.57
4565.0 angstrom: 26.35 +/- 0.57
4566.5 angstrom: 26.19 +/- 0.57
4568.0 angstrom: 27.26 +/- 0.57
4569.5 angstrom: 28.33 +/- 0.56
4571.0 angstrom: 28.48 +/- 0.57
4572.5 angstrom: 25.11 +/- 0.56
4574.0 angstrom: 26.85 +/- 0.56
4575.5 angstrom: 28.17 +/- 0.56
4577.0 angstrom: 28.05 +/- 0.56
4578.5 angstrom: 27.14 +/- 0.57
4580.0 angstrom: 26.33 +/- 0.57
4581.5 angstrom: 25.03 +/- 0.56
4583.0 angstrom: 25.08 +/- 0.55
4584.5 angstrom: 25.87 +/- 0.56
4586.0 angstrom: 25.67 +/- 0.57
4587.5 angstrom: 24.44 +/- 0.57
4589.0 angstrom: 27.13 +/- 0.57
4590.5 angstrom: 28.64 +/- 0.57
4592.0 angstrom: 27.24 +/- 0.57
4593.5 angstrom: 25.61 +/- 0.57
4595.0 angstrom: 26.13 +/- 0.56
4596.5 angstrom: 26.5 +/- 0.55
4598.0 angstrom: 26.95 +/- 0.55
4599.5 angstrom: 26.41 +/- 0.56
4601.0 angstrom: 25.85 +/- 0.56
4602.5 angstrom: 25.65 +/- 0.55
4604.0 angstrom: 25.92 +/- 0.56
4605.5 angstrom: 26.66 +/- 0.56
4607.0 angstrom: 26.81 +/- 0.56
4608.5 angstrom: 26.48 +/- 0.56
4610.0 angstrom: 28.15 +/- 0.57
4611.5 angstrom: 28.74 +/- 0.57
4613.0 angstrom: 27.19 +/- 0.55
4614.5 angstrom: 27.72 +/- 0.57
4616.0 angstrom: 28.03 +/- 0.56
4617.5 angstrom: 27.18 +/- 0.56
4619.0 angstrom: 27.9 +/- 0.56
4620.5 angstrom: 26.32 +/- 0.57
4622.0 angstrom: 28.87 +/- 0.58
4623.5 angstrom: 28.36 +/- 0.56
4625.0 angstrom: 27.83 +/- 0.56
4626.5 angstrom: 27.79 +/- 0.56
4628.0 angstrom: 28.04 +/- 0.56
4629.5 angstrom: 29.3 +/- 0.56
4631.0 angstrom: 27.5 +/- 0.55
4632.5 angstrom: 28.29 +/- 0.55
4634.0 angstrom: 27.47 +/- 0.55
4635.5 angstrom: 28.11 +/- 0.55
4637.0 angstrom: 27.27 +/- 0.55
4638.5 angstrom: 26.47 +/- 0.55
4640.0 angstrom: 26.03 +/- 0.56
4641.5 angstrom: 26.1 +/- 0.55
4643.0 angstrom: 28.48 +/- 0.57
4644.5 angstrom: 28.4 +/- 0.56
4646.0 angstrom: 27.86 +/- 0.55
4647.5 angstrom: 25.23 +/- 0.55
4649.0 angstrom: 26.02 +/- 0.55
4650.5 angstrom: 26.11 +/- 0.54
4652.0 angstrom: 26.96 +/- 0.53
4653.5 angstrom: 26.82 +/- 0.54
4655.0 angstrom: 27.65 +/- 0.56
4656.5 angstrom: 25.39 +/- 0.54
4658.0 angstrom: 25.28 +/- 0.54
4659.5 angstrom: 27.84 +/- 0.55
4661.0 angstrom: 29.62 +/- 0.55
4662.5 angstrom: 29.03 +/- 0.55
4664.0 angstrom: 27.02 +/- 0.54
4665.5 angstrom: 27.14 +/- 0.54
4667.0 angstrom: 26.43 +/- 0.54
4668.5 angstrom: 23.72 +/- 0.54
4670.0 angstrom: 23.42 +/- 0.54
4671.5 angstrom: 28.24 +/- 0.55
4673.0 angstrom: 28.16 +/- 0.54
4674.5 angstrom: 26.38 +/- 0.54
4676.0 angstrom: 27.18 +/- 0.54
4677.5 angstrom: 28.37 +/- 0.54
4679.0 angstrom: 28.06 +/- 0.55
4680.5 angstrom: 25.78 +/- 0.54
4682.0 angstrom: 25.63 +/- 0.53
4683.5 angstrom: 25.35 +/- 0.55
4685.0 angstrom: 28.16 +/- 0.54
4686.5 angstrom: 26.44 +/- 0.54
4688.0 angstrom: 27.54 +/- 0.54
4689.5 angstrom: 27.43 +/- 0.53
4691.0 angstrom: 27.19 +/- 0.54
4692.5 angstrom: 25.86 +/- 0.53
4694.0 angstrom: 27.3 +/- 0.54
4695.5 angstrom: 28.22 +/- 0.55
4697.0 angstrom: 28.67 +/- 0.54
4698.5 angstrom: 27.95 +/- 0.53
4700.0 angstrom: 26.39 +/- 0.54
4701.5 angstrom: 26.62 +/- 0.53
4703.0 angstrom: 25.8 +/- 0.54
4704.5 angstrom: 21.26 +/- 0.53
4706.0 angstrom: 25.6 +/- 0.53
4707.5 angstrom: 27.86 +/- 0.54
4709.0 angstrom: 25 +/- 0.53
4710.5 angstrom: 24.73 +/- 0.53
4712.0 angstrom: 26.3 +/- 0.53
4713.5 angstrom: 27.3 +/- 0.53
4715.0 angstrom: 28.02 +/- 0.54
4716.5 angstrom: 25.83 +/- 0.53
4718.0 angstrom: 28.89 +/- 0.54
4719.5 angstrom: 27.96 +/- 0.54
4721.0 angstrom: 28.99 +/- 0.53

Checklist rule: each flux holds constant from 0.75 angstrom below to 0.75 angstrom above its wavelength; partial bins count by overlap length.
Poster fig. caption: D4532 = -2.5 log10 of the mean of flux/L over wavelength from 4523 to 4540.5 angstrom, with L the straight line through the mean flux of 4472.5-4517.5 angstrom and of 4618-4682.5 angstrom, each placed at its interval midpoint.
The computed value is 0.09 mag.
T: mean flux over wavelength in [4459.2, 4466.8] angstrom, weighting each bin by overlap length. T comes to 22.8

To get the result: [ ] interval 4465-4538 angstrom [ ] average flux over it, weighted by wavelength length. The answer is 25.8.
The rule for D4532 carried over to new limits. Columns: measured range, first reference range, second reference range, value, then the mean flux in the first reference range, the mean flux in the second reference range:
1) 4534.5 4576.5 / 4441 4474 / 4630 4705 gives -0.053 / 23.6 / 26.9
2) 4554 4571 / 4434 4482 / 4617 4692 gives -0.063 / 24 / 27.1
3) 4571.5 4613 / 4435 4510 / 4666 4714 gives -0.033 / 24.9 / 26.5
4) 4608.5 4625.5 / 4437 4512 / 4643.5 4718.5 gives -0.062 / 25.1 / 26.7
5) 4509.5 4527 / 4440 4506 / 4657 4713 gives -0.081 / 24.9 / 26.7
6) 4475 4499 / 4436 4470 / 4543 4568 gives -0.060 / 23.4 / 26.5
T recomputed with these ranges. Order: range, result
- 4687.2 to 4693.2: 27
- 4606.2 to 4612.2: 27.5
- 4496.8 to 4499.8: 25.3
